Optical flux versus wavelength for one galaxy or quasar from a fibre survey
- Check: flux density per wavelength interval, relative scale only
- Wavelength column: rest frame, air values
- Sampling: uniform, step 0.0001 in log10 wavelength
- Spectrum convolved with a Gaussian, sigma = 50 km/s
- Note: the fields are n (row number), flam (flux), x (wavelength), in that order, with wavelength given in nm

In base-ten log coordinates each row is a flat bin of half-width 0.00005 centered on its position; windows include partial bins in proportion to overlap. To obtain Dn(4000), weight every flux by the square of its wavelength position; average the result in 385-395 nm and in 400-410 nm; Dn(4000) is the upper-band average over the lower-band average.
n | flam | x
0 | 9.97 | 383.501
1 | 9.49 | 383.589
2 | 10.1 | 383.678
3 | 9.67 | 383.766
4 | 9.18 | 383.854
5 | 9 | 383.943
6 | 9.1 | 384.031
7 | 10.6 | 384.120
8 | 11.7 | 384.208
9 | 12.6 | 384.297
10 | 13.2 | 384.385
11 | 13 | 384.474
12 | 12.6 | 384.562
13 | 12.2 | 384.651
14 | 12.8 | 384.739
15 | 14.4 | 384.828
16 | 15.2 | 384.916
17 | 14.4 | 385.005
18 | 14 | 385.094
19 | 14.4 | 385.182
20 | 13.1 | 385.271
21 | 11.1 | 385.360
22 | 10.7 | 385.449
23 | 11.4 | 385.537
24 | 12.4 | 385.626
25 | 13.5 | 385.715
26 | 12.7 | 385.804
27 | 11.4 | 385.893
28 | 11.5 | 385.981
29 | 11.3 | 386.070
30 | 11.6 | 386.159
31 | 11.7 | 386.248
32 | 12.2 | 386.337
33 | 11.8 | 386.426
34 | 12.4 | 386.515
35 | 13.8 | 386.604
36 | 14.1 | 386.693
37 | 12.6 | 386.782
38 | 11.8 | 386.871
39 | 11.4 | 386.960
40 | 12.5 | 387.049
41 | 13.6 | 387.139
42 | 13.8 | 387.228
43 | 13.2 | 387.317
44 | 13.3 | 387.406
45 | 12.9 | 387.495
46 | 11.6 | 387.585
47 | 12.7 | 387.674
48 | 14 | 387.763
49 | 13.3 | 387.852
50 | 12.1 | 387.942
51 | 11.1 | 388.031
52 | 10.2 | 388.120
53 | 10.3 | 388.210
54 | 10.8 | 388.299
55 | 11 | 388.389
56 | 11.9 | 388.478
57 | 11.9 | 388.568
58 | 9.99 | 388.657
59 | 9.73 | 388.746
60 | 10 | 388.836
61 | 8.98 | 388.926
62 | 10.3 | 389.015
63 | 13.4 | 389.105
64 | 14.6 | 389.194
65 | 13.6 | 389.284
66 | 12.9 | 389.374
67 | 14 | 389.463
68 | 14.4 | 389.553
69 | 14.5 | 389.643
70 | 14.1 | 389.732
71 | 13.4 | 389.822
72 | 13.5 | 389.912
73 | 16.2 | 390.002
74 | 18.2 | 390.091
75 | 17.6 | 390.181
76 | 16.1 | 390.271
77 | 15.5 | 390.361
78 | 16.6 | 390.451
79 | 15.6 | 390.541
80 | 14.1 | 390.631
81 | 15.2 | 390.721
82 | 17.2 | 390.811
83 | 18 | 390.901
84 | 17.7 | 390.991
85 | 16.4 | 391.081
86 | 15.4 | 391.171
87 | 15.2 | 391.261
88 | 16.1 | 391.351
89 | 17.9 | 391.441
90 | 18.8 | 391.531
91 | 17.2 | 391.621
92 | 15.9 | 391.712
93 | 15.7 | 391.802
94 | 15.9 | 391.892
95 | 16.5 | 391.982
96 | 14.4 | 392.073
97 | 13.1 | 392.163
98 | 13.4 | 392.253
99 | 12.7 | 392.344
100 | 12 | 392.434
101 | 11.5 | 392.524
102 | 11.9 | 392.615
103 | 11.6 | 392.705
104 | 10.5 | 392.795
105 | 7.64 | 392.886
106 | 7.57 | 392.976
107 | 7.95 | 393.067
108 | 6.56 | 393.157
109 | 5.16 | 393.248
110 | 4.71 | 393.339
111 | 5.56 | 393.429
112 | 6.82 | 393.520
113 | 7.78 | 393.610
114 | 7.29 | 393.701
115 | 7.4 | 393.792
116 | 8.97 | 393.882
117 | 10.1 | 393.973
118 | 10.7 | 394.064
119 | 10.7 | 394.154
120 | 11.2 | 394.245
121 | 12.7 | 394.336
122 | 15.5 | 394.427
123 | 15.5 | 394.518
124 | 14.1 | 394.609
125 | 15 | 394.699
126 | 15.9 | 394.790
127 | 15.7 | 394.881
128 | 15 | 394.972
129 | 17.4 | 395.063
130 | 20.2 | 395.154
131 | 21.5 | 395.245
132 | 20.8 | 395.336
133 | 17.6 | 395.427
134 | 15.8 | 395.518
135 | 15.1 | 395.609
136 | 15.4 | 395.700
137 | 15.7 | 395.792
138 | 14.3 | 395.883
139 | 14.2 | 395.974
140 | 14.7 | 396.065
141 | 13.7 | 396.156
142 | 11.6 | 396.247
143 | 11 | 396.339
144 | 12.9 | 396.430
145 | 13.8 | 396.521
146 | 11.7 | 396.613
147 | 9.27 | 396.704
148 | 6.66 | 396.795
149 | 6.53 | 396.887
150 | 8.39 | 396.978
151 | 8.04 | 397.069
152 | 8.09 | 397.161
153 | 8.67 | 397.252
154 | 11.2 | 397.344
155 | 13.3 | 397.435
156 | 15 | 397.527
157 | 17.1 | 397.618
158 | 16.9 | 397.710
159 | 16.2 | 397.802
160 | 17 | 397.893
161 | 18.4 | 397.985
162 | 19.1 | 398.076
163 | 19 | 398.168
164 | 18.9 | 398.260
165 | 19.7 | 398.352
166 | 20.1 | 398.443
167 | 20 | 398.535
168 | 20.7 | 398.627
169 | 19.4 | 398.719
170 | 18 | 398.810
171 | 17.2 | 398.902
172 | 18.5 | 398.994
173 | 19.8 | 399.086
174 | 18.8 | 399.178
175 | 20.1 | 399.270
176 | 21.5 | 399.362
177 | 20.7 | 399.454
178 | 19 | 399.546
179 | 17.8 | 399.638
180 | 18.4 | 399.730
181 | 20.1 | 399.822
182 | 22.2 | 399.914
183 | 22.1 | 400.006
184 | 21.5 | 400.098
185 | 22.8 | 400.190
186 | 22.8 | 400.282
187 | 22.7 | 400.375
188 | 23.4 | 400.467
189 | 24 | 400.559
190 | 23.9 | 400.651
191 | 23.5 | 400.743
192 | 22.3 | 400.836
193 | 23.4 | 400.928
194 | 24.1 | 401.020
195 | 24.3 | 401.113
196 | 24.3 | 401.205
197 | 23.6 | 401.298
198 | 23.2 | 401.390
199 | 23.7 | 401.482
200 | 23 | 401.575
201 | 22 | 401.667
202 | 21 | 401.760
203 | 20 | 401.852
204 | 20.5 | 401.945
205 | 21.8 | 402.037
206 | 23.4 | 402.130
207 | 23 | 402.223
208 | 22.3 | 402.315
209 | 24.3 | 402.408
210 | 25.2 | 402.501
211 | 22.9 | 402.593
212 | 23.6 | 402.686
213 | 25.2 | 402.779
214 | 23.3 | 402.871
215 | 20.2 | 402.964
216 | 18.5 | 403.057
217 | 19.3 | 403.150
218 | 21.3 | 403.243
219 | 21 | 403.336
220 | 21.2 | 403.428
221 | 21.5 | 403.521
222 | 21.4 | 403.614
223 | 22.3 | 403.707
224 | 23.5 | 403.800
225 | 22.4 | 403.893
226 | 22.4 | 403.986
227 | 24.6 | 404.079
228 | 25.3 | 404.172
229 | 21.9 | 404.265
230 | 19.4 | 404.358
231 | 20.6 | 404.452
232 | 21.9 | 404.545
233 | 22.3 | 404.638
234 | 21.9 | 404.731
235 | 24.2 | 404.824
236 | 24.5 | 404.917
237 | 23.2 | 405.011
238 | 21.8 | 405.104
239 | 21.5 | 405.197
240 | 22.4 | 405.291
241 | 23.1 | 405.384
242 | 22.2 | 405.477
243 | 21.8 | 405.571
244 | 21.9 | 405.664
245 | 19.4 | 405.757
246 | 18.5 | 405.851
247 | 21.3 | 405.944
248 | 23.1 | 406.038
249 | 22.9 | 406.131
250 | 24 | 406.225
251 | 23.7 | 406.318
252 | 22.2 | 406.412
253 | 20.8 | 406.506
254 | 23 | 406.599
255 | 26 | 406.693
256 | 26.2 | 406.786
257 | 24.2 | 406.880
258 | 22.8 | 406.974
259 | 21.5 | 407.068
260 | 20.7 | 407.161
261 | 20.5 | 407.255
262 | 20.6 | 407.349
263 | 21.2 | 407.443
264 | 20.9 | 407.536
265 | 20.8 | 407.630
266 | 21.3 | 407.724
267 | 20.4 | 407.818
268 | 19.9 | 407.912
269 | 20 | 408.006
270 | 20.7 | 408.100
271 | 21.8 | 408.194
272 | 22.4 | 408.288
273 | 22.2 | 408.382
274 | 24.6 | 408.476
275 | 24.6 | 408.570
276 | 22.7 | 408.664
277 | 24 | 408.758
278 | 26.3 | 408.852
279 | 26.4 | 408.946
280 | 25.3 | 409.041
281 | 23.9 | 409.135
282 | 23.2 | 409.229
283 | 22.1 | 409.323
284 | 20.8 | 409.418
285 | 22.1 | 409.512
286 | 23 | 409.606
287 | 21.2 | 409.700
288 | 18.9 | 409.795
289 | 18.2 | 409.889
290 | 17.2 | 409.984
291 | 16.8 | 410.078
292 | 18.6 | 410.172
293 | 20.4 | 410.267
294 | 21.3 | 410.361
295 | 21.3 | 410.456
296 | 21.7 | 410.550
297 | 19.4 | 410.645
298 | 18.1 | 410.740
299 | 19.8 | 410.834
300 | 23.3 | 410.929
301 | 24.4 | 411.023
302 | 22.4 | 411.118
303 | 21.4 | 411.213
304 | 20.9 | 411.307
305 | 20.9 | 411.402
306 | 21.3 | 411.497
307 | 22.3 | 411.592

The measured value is 1.89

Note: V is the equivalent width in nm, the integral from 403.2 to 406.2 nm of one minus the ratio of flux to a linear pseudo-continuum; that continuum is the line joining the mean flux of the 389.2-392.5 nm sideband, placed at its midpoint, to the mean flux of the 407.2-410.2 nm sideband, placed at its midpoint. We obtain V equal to -0.27 nm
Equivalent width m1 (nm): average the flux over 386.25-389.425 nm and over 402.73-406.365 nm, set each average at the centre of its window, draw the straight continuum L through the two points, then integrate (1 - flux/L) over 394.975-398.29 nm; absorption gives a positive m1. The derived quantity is 0.58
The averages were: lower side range 12.1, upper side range 22.1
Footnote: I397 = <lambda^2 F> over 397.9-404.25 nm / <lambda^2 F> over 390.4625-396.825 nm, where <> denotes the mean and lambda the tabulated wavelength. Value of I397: 1.69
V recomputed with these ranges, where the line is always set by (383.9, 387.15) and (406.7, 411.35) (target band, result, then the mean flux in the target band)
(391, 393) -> 0.11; 14.1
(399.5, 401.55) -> -0.46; 22.4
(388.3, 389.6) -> 0.18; 11.9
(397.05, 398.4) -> 0.16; 15.3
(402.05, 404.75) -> -0.39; 22.3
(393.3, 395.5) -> 0.42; 12.9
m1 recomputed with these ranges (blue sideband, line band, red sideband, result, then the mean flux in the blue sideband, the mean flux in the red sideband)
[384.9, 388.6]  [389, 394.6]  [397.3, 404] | 0.81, 12.4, 20.9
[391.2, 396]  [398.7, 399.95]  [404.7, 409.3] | -0.16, 13.1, 22.5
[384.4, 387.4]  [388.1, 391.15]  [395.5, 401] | 0.06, 12.7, 17.1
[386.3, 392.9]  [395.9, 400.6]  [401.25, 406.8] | 0.57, 13.6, 22.4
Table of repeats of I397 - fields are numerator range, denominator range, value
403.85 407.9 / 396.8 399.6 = 1.41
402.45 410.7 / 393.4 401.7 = 1.38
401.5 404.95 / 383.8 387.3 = 1.97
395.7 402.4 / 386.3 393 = 1.42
